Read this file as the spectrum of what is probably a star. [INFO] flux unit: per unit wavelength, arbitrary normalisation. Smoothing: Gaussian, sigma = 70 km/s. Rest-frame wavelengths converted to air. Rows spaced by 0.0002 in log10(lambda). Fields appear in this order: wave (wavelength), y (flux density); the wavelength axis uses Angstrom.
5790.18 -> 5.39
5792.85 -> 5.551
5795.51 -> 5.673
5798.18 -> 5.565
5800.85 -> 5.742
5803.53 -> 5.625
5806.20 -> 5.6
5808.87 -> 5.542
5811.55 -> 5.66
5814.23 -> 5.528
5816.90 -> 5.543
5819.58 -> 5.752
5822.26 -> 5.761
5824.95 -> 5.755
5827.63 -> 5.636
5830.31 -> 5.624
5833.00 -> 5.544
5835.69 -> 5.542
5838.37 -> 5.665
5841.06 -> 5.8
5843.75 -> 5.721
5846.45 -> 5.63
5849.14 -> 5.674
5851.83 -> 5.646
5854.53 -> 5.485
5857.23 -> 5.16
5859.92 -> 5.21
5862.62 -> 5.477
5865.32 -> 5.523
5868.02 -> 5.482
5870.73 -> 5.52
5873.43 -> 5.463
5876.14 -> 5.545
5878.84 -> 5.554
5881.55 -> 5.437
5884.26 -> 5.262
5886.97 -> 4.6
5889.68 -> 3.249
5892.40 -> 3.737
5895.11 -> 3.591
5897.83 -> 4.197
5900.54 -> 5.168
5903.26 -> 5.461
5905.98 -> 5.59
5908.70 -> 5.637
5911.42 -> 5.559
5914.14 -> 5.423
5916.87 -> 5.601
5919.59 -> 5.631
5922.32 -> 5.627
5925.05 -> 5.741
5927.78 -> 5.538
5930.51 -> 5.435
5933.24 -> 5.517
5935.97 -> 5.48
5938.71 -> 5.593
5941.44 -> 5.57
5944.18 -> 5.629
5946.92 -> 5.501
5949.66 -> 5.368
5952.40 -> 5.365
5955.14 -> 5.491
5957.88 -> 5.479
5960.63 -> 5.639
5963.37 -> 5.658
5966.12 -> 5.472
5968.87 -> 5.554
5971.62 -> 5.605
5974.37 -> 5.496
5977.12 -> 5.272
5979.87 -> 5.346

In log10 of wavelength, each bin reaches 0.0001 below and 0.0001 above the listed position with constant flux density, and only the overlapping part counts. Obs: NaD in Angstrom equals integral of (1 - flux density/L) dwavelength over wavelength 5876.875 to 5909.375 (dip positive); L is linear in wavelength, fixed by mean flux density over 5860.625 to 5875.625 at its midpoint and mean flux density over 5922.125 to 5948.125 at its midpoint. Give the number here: 4.27 Angstrom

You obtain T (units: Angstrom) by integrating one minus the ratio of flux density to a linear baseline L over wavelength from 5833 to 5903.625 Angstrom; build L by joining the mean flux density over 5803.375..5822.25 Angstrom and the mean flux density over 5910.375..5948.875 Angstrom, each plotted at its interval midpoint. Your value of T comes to 5.1 Angstrom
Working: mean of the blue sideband 5.62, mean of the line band 5.19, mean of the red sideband 5.56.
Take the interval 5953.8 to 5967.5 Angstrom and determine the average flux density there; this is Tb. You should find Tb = 5.55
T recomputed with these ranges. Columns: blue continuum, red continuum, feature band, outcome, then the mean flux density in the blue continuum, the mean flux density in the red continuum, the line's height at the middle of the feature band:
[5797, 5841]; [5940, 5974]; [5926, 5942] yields 0.06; 5.64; 5.53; 5.54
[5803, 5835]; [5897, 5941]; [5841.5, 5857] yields -0.07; 5.63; 5.47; 5.58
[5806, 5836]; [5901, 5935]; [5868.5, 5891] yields 1.96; 5.63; 5.55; 5.58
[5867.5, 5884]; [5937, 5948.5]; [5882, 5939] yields 4.17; 5.48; 5.56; 5.53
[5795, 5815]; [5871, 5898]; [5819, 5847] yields -1.99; 5.61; 4.72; 5.3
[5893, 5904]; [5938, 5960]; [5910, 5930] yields -2.67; 4.5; 5.5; 4.93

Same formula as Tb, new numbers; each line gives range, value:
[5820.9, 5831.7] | 5.69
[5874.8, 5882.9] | 5.52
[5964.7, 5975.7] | 5.53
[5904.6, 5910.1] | 5.61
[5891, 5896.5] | 3.66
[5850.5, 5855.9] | 5.56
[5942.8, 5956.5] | 5.47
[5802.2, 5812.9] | 5.61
